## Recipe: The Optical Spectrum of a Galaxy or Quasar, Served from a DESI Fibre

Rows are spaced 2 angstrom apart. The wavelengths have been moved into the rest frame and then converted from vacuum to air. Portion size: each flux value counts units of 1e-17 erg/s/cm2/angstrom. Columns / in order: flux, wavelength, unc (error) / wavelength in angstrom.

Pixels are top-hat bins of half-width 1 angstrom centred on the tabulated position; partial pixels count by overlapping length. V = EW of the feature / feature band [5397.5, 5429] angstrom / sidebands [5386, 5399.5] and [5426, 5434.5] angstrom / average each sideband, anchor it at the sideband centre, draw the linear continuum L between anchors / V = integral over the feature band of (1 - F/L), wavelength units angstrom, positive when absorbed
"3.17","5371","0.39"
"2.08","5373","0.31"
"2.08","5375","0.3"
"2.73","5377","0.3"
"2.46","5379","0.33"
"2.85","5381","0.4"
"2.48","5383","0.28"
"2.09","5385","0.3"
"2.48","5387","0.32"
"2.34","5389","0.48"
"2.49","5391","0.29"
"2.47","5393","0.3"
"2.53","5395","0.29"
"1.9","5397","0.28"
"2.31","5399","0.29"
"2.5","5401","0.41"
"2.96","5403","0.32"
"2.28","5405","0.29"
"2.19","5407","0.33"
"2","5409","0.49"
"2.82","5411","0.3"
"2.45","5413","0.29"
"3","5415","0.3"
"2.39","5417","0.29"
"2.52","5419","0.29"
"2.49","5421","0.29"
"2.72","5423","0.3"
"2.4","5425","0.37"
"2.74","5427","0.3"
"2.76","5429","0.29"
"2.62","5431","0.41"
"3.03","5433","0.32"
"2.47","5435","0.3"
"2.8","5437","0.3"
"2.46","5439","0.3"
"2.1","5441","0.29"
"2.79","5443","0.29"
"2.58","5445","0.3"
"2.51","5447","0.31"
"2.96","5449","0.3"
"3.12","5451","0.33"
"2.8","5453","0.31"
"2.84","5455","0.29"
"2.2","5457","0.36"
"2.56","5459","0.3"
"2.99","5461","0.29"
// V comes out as 0.8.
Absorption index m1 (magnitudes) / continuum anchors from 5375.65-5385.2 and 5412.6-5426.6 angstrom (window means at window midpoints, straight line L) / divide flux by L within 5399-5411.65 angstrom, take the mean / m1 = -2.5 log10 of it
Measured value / 0.06 mag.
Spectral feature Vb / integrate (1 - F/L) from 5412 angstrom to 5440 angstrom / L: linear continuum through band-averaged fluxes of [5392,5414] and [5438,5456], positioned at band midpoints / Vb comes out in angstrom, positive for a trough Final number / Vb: -0.9 angstrom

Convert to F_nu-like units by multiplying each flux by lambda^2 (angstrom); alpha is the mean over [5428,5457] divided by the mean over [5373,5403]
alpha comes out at 1.13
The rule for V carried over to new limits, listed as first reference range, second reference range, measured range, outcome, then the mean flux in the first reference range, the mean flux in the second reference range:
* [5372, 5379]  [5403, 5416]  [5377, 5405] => -0.7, 2.32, 2.5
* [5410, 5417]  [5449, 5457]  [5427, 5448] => 1.2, 2.7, 2.83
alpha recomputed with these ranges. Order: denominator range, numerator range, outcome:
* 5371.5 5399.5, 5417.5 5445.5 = 1.11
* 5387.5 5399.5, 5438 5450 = 1.11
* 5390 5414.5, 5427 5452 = 1.12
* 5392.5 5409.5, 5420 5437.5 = 1.14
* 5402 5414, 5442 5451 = 1.14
